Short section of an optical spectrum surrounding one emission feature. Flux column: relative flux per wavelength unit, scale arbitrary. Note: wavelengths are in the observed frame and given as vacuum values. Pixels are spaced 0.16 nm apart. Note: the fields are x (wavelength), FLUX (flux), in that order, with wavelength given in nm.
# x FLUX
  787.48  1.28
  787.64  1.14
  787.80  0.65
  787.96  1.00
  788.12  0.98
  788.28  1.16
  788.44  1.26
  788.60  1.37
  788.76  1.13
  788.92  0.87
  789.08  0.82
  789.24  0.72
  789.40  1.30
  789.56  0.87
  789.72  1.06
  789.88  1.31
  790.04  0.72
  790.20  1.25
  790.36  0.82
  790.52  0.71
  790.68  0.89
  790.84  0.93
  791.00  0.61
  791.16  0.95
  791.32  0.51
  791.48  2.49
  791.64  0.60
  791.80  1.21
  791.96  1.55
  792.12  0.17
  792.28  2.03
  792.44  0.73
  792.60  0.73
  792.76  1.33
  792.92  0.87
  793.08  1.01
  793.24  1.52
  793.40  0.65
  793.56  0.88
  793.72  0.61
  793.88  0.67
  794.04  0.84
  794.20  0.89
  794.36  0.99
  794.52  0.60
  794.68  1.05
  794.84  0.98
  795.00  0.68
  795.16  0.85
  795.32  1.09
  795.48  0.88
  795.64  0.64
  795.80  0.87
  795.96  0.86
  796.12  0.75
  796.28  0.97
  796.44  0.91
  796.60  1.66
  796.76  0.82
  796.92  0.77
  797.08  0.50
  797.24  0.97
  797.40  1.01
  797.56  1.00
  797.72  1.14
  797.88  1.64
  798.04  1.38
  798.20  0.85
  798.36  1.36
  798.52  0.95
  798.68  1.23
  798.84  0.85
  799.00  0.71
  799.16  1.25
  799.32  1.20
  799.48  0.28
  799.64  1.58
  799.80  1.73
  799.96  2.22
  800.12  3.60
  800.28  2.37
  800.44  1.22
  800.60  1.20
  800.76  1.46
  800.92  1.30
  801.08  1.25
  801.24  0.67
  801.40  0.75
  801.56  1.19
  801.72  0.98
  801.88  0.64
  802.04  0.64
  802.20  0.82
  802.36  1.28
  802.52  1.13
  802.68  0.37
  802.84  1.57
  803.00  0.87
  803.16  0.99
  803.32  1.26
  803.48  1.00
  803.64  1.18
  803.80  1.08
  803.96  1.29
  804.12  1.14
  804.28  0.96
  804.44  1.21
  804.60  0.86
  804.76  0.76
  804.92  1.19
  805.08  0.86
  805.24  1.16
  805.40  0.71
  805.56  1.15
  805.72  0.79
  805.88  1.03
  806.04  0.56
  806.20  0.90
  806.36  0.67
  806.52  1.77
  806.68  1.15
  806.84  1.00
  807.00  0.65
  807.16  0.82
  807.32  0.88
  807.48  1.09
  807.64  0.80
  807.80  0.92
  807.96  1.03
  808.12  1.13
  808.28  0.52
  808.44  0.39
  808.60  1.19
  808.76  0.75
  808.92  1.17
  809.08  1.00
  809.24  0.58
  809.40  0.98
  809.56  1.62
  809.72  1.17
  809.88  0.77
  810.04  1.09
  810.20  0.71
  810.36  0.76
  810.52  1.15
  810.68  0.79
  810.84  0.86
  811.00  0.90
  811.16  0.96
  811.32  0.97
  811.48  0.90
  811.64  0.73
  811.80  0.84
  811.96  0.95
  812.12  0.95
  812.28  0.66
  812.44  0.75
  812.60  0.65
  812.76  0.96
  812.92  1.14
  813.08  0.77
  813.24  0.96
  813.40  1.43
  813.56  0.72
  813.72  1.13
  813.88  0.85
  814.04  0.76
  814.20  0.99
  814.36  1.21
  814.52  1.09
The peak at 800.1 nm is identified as H-gamma 4340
